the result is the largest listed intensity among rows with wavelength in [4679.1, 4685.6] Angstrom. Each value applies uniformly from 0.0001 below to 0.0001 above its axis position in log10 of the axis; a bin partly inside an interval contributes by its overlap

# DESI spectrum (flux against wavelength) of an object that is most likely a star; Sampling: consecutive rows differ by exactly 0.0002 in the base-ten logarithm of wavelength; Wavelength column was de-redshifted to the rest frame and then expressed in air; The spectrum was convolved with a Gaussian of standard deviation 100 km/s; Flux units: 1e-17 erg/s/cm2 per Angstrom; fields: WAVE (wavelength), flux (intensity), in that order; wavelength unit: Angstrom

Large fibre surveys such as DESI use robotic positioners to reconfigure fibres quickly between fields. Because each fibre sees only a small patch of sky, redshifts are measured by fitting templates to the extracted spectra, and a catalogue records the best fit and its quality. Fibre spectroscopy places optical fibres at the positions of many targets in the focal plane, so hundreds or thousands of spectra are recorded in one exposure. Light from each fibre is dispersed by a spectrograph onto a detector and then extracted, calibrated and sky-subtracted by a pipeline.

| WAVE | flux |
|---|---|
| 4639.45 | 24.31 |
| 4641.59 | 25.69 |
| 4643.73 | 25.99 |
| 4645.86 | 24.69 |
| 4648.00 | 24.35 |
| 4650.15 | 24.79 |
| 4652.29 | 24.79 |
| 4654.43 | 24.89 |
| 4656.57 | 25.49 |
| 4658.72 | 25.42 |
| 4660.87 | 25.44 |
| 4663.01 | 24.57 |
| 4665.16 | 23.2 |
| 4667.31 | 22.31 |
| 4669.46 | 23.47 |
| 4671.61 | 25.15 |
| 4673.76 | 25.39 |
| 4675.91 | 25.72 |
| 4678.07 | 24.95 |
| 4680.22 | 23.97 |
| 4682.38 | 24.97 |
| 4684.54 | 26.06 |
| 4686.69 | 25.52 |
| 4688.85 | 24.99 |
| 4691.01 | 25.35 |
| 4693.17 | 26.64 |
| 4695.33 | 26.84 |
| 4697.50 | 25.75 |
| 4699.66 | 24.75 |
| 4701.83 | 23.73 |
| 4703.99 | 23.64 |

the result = 26.06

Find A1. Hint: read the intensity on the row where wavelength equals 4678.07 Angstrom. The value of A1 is 24.95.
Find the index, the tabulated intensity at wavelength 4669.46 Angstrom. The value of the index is 23.47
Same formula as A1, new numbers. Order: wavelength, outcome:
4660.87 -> 25.44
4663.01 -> 24.57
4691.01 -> 25.35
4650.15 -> 24.79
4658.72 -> 25.42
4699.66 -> 24.75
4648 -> 24.35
